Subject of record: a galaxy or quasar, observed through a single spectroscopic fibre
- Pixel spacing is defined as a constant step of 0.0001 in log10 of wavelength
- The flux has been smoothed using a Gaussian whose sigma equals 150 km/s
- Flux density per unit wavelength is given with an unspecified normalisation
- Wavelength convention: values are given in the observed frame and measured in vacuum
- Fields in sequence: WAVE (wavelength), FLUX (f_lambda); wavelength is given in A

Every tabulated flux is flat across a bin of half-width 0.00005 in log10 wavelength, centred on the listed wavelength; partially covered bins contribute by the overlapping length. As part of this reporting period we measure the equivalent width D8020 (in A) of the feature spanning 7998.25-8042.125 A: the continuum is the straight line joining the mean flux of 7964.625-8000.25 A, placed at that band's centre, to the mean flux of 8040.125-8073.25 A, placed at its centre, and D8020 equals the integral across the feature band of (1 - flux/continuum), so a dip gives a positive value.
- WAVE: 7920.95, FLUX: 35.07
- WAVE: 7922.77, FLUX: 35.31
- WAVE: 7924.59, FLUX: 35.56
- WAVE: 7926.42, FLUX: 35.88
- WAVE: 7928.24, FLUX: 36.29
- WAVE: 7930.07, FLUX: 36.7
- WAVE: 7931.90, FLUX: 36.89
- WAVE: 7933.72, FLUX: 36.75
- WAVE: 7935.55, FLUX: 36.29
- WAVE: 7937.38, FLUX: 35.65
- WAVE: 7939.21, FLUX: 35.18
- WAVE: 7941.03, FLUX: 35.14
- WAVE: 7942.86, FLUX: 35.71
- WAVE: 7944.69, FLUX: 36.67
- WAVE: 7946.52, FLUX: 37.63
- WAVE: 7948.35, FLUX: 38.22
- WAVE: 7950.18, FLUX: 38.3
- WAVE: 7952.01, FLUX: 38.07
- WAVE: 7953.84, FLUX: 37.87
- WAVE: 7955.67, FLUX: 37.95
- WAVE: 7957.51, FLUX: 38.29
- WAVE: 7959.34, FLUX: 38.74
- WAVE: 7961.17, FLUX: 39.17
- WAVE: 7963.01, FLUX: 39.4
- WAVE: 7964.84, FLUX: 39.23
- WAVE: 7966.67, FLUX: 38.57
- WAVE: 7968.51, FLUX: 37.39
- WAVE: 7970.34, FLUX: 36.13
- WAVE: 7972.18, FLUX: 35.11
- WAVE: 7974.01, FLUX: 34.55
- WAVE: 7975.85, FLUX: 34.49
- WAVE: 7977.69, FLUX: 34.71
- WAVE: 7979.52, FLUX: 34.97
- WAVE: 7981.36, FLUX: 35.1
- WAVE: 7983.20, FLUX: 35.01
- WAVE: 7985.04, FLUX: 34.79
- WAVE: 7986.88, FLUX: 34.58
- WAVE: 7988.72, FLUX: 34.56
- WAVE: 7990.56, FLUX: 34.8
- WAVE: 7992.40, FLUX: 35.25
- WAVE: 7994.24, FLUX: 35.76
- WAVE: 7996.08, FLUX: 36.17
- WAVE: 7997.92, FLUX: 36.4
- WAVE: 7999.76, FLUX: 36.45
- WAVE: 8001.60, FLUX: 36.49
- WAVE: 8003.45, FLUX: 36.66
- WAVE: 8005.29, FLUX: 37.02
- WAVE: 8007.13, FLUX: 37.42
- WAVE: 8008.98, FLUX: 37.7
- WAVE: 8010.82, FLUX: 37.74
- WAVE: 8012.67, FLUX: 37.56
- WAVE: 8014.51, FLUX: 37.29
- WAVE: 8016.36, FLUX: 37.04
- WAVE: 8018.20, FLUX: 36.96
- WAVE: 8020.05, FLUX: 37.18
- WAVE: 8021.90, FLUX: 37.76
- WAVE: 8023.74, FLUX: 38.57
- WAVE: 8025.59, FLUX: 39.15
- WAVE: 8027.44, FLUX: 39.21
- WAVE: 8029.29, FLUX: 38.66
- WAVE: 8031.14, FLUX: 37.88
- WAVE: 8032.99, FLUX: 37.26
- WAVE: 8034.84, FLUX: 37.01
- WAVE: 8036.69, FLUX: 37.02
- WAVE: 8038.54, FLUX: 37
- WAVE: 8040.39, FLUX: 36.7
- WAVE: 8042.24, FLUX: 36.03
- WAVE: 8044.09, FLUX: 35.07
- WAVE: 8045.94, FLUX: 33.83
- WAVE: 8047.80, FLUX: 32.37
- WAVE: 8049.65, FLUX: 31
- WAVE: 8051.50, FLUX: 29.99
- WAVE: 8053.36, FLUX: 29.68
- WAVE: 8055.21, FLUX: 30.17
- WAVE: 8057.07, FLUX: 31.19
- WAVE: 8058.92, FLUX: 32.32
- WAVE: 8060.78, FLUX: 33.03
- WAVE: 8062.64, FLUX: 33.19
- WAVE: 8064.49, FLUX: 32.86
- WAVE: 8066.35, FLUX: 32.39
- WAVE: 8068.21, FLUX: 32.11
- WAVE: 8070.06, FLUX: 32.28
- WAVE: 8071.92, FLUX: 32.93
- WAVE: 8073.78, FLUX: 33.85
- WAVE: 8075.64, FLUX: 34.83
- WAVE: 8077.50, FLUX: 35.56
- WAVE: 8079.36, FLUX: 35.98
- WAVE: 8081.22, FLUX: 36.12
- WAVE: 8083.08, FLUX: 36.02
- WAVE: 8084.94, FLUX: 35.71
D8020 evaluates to -4.3 A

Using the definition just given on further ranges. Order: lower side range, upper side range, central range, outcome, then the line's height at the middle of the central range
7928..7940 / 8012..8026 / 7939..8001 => 0.6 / 36.8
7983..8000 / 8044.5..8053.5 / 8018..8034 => -2.4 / 33.2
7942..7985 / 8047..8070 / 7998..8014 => -1.1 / 34.6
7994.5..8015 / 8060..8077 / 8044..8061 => 1.2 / 34.1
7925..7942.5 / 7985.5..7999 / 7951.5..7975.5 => -1.3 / 35.7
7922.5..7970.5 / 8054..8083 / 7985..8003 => 0.0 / 35.7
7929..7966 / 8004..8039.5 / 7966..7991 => 1.5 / 37.5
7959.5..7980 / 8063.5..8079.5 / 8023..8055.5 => -0.8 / 34.6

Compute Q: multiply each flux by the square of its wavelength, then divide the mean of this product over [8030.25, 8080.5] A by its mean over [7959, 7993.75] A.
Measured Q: 1.0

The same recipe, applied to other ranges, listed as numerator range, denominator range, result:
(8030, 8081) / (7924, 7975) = 0.94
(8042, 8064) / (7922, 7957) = 0.90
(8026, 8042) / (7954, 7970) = 0.99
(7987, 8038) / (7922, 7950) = 1.04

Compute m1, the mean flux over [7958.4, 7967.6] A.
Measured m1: 39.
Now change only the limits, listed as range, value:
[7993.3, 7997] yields 36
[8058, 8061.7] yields 32.6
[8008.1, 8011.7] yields 37.8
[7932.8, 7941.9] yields 35.8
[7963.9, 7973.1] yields 37.3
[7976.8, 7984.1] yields 35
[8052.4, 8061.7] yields 31.3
